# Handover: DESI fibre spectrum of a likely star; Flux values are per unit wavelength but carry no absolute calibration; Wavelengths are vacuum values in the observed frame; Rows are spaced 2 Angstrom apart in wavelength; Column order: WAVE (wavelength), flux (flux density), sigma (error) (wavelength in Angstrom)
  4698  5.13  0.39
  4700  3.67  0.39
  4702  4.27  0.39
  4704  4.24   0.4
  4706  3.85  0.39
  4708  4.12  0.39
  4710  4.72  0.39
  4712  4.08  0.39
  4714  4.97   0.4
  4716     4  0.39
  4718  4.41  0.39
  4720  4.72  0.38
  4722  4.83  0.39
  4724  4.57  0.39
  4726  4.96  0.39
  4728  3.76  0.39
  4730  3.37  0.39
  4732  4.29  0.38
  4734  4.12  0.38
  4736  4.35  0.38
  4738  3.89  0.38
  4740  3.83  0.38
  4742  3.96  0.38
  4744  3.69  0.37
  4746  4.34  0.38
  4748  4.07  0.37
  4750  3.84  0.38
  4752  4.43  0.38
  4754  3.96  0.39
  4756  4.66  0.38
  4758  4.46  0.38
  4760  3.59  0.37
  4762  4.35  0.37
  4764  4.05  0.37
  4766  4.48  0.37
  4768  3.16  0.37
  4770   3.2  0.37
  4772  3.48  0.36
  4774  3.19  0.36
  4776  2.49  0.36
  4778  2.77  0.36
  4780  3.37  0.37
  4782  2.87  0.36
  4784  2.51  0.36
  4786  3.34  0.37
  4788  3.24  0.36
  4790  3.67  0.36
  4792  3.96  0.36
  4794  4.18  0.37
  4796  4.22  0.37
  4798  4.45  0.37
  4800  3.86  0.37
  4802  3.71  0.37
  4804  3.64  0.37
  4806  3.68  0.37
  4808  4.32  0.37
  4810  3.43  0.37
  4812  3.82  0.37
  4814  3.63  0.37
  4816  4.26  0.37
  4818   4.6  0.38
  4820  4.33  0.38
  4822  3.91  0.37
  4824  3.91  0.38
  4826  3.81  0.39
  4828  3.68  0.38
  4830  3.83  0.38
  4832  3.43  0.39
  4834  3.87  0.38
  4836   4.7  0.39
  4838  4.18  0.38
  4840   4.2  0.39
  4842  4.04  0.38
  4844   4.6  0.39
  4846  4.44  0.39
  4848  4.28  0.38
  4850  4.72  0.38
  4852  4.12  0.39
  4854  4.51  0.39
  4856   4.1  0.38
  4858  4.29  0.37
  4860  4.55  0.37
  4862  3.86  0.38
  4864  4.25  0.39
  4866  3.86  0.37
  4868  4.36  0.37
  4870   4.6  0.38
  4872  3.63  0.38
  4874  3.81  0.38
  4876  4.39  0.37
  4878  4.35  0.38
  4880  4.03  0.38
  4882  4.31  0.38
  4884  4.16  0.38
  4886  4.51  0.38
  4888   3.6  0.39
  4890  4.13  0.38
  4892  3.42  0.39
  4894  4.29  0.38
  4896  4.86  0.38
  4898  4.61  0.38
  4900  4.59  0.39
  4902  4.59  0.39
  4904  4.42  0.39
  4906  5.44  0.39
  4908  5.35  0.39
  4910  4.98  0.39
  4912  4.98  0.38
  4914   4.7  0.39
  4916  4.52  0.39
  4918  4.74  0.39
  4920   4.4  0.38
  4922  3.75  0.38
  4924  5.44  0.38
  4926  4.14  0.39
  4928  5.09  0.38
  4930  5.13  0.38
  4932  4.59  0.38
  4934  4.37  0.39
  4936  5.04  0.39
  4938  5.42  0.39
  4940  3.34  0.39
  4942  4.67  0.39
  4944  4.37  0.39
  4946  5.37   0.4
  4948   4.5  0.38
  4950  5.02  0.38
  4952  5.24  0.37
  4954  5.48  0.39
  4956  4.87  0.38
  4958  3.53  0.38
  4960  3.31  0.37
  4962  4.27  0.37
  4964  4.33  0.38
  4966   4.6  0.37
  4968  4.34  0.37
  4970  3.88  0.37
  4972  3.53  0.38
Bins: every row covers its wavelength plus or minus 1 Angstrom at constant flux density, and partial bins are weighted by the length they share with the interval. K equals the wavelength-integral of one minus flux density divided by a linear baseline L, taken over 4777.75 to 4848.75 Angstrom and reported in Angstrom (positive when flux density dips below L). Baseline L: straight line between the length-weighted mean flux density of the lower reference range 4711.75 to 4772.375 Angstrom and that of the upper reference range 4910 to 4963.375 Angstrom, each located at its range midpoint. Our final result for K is 7.5 Angstrom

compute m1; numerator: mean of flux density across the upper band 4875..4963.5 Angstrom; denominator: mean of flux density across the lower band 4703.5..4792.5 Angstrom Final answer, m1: 1.16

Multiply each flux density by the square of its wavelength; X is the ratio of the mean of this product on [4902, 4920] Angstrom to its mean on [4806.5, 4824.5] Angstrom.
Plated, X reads 1.25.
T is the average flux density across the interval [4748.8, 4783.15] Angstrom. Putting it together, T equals 3.66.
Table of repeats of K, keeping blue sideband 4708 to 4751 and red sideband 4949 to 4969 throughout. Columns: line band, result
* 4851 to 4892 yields 2.3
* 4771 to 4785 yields 4.3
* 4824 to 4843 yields 1.7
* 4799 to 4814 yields 1.9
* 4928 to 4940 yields -0.9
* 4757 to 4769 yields 0.7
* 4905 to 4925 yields -1.7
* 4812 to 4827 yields 1.0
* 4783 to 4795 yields 2.3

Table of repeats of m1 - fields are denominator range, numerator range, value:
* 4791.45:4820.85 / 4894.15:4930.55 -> 1.19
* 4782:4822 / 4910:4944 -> 1.22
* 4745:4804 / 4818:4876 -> 1.12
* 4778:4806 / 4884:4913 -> 1.27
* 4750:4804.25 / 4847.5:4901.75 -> 1.15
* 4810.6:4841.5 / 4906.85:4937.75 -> 1.19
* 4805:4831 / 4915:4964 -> 1.17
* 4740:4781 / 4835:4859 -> 1.15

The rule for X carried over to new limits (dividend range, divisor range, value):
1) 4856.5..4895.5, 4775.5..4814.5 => 1.20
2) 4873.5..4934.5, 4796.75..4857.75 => 1.14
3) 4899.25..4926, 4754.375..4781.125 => 1.38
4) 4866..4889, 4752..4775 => 1.12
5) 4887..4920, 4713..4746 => 1.16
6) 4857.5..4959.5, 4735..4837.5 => 1.24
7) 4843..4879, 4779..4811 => 1.20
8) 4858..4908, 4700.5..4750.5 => 1.09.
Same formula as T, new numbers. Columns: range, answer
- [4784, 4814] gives 3.77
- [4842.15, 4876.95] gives 4.25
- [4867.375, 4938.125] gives 4.51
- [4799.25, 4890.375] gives 4.09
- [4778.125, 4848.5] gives 3.87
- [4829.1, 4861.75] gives 4.23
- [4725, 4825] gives 3.83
